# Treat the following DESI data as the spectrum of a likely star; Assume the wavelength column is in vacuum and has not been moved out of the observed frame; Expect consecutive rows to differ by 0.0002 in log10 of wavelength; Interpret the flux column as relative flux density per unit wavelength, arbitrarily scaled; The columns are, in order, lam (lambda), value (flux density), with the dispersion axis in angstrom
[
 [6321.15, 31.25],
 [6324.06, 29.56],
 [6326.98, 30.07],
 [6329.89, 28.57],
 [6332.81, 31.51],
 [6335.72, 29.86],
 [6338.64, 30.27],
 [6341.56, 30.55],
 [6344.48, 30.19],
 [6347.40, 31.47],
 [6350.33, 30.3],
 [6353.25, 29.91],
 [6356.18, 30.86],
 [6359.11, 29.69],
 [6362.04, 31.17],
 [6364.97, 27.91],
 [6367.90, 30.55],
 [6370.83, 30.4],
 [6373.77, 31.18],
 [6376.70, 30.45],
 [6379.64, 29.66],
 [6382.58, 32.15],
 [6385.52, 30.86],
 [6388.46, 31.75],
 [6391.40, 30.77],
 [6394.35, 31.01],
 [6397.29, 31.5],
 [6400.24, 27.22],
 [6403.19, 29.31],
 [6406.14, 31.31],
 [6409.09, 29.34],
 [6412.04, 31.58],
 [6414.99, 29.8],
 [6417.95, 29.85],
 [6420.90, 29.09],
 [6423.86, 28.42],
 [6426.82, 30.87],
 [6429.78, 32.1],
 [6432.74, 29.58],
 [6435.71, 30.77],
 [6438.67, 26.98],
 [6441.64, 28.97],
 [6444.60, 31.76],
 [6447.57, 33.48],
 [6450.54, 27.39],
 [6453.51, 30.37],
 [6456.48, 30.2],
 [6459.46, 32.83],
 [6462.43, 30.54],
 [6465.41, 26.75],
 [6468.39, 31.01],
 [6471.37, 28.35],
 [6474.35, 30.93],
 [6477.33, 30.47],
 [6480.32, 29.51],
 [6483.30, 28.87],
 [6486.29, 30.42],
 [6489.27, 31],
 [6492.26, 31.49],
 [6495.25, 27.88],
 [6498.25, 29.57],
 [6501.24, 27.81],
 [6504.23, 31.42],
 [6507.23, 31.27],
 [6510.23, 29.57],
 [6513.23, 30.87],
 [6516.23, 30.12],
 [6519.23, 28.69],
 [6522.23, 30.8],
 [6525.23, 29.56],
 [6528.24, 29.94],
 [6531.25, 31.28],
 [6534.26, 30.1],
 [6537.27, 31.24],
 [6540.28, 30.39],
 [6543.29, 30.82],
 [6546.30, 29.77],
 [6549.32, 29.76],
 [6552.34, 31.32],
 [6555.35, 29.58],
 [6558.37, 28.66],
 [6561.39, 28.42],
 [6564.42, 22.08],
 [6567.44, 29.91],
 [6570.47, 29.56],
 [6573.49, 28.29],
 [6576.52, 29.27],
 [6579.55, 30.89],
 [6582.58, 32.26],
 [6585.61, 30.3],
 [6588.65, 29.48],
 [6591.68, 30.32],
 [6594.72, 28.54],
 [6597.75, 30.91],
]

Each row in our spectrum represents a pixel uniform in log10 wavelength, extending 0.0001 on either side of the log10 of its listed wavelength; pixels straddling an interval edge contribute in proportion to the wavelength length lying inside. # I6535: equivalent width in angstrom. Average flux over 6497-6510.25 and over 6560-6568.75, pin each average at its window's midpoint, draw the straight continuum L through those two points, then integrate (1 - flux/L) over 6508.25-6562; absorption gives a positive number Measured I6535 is -3.48 angstrom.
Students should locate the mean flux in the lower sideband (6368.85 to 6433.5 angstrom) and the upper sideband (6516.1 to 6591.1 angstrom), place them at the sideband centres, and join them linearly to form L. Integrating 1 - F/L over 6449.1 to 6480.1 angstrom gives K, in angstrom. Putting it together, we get 0.23 angstrom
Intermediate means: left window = 30.4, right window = 29.7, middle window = 29.9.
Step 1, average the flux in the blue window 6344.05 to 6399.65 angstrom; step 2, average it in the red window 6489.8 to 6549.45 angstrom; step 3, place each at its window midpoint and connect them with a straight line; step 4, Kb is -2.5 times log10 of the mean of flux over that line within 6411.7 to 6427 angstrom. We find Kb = 0.03 mag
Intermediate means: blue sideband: 30.6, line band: 29.7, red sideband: 30.1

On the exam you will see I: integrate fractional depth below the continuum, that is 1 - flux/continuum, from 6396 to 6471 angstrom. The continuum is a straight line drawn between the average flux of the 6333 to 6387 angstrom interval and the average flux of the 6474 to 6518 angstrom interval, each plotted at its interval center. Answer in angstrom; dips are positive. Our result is 0.5 angstrom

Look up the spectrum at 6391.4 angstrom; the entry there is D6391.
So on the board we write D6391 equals 30.77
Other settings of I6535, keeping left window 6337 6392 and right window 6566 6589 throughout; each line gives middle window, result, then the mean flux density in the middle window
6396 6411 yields 0.33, 29.8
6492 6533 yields 0.26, 30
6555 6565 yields 0.89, 27.4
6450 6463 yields -0.07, 30.5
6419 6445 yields 0.52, 29.8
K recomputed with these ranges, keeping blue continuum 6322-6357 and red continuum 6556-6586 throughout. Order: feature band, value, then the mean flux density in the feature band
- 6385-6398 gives -0.5 angstrom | 31.2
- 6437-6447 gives 0.0 angstrom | 29.7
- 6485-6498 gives -0.3 angstrom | 30.1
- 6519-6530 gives -0.3 angstrom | 29.9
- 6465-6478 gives -0.1 angstrom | 29.7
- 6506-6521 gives -0.4 angstrom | 30.1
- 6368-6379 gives -0.2 angstrom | 30.6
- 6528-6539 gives -0.6 angstrom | 30.7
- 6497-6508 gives -0.2 angstrom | 30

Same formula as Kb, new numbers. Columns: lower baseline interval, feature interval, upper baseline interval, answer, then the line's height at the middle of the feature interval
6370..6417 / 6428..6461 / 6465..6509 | -0.009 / 30.2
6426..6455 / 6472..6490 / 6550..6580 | -0.013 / 29.7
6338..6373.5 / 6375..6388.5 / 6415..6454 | -0.026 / 30.2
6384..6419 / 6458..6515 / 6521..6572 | -0.004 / 29.9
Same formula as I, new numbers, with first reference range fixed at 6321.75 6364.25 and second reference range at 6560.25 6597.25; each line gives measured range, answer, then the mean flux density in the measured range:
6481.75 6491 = -0.2 angstrom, 30.2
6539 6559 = -0.5 angstrom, 30.1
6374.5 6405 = -0.5 angstrom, 30.5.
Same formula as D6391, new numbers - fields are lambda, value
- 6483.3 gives 28.87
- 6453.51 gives 30.37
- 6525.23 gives 29.56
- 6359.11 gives 29.69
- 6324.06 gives 29.56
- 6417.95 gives 29.85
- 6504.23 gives 31.42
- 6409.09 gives 29.34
